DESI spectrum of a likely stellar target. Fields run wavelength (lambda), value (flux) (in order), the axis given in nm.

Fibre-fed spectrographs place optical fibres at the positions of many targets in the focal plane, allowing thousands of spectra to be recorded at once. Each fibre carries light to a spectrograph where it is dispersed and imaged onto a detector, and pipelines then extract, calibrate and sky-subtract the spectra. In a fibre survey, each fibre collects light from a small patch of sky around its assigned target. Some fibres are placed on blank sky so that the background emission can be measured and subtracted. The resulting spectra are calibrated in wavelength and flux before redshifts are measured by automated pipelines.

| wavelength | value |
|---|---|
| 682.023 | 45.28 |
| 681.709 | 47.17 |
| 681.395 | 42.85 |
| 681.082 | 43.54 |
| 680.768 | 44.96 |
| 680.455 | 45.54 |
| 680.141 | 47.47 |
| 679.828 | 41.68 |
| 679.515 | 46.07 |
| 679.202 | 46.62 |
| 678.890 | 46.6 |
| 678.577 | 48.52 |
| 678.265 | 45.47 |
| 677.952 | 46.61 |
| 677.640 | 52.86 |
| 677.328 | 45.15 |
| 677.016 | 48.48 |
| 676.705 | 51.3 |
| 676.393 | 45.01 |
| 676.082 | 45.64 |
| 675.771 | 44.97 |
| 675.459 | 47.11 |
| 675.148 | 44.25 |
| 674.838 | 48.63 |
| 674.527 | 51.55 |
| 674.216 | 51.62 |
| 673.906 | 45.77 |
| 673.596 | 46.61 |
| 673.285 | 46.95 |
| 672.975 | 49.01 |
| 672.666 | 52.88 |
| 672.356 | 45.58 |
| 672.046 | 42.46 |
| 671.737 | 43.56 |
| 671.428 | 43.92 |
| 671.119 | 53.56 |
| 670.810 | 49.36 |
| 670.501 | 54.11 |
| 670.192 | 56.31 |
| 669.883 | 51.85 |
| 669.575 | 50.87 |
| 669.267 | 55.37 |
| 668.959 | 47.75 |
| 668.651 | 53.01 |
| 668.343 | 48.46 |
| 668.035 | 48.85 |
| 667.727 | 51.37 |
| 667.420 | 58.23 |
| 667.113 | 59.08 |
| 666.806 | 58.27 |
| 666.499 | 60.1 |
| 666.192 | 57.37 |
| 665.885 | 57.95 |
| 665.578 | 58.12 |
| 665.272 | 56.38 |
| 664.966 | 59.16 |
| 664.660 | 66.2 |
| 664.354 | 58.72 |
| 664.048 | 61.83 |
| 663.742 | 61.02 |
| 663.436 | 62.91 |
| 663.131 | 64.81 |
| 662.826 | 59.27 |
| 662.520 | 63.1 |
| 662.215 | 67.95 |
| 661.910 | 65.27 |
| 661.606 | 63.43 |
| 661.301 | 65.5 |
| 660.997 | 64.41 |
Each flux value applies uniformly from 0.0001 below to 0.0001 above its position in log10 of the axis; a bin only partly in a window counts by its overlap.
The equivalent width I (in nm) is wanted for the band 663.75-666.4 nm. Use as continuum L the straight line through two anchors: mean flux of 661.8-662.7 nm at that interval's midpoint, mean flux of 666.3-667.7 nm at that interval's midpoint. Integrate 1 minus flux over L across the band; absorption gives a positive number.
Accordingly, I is 0.06 nm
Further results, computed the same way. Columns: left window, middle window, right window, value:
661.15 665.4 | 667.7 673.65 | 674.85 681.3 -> 0.53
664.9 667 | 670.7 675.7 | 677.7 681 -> 0.39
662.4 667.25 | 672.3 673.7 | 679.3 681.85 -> 0.10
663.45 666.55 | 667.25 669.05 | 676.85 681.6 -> 0.17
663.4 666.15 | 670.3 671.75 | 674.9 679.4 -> 0.10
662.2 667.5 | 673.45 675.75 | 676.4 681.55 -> 0.14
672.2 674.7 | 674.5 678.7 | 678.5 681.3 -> -0.02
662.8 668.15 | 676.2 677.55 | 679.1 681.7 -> 0.01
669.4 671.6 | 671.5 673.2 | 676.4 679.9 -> 0.13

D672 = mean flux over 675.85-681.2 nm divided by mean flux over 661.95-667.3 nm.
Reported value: 0.8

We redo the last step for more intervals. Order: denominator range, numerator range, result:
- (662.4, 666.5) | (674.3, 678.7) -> 0.79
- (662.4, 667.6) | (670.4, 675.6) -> 0.80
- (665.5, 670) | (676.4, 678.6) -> 0.88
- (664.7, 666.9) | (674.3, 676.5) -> 0.80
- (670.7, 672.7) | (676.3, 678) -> 1.03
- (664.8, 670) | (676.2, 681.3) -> 0.85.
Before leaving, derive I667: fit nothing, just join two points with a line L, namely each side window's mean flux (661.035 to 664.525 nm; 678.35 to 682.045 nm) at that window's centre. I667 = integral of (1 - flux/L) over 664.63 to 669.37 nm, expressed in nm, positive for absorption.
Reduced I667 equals 0.258 nm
